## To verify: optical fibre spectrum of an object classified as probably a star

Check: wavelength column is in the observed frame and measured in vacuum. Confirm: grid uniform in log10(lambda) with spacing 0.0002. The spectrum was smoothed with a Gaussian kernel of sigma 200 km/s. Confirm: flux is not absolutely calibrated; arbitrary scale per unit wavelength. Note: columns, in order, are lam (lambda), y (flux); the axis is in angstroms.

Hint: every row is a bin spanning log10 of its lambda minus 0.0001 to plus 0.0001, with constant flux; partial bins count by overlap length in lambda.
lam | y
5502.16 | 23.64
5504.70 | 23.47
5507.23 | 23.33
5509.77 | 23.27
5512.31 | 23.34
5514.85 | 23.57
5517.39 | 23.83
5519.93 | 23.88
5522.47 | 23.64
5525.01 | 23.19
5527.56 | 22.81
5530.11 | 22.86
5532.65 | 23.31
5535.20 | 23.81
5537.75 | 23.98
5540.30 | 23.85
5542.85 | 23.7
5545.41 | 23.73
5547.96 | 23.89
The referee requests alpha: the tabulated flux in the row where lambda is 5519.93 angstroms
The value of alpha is 23.88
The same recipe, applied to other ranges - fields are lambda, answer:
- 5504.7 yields 23.47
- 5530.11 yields 22.86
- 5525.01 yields 23.19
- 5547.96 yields 23.89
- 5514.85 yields 23.57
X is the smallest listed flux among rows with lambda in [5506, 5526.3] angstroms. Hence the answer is 23.19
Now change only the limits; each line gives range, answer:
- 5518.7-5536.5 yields 22.81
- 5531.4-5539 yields 23.31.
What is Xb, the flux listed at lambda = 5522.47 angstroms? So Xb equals 23.64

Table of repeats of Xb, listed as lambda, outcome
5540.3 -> 23.85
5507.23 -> 23.33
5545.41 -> 23.73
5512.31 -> 23.34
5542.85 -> 23.7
